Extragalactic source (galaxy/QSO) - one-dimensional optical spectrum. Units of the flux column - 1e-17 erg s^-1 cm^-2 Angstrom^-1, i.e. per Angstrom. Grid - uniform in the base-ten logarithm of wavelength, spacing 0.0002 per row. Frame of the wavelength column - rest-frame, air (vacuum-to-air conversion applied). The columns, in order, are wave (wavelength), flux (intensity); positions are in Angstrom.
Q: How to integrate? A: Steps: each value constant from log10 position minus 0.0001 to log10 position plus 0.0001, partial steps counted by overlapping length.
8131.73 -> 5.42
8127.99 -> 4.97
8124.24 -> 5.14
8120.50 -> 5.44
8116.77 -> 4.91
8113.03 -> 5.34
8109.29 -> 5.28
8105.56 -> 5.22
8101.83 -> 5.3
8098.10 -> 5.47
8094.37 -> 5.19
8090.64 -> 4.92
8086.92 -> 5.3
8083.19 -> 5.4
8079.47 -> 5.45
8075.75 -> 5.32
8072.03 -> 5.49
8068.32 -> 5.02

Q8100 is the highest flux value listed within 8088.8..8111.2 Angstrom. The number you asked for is 5.47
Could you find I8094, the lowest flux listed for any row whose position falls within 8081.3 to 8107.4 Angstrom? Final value 4.92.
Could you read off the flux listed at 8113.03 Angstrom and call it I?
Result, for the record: 5.34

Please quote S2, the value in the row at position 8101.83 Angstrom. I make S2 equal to 5.3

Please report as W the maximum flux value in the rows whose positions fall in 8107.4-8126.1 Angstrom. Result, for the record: 5.44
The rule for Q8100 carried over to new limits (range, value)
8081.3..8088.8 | 5.4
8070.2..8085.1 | 5.49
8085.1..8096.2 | 5.3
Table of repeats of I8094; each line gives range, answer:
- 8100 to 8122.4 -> 4.91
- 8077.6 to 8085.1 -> 5.4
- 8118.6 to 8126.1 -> 5.14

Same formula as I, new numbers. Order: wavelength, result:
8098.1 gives 5.47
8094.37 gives 5.19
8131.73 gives 5.42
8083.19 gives 5.4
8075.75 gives 5.32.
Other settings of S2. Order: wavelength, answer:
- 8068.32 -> 5.02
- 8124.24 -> 5.14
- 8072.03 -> 5.49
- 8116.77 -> 4.91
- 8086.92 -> 5.3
